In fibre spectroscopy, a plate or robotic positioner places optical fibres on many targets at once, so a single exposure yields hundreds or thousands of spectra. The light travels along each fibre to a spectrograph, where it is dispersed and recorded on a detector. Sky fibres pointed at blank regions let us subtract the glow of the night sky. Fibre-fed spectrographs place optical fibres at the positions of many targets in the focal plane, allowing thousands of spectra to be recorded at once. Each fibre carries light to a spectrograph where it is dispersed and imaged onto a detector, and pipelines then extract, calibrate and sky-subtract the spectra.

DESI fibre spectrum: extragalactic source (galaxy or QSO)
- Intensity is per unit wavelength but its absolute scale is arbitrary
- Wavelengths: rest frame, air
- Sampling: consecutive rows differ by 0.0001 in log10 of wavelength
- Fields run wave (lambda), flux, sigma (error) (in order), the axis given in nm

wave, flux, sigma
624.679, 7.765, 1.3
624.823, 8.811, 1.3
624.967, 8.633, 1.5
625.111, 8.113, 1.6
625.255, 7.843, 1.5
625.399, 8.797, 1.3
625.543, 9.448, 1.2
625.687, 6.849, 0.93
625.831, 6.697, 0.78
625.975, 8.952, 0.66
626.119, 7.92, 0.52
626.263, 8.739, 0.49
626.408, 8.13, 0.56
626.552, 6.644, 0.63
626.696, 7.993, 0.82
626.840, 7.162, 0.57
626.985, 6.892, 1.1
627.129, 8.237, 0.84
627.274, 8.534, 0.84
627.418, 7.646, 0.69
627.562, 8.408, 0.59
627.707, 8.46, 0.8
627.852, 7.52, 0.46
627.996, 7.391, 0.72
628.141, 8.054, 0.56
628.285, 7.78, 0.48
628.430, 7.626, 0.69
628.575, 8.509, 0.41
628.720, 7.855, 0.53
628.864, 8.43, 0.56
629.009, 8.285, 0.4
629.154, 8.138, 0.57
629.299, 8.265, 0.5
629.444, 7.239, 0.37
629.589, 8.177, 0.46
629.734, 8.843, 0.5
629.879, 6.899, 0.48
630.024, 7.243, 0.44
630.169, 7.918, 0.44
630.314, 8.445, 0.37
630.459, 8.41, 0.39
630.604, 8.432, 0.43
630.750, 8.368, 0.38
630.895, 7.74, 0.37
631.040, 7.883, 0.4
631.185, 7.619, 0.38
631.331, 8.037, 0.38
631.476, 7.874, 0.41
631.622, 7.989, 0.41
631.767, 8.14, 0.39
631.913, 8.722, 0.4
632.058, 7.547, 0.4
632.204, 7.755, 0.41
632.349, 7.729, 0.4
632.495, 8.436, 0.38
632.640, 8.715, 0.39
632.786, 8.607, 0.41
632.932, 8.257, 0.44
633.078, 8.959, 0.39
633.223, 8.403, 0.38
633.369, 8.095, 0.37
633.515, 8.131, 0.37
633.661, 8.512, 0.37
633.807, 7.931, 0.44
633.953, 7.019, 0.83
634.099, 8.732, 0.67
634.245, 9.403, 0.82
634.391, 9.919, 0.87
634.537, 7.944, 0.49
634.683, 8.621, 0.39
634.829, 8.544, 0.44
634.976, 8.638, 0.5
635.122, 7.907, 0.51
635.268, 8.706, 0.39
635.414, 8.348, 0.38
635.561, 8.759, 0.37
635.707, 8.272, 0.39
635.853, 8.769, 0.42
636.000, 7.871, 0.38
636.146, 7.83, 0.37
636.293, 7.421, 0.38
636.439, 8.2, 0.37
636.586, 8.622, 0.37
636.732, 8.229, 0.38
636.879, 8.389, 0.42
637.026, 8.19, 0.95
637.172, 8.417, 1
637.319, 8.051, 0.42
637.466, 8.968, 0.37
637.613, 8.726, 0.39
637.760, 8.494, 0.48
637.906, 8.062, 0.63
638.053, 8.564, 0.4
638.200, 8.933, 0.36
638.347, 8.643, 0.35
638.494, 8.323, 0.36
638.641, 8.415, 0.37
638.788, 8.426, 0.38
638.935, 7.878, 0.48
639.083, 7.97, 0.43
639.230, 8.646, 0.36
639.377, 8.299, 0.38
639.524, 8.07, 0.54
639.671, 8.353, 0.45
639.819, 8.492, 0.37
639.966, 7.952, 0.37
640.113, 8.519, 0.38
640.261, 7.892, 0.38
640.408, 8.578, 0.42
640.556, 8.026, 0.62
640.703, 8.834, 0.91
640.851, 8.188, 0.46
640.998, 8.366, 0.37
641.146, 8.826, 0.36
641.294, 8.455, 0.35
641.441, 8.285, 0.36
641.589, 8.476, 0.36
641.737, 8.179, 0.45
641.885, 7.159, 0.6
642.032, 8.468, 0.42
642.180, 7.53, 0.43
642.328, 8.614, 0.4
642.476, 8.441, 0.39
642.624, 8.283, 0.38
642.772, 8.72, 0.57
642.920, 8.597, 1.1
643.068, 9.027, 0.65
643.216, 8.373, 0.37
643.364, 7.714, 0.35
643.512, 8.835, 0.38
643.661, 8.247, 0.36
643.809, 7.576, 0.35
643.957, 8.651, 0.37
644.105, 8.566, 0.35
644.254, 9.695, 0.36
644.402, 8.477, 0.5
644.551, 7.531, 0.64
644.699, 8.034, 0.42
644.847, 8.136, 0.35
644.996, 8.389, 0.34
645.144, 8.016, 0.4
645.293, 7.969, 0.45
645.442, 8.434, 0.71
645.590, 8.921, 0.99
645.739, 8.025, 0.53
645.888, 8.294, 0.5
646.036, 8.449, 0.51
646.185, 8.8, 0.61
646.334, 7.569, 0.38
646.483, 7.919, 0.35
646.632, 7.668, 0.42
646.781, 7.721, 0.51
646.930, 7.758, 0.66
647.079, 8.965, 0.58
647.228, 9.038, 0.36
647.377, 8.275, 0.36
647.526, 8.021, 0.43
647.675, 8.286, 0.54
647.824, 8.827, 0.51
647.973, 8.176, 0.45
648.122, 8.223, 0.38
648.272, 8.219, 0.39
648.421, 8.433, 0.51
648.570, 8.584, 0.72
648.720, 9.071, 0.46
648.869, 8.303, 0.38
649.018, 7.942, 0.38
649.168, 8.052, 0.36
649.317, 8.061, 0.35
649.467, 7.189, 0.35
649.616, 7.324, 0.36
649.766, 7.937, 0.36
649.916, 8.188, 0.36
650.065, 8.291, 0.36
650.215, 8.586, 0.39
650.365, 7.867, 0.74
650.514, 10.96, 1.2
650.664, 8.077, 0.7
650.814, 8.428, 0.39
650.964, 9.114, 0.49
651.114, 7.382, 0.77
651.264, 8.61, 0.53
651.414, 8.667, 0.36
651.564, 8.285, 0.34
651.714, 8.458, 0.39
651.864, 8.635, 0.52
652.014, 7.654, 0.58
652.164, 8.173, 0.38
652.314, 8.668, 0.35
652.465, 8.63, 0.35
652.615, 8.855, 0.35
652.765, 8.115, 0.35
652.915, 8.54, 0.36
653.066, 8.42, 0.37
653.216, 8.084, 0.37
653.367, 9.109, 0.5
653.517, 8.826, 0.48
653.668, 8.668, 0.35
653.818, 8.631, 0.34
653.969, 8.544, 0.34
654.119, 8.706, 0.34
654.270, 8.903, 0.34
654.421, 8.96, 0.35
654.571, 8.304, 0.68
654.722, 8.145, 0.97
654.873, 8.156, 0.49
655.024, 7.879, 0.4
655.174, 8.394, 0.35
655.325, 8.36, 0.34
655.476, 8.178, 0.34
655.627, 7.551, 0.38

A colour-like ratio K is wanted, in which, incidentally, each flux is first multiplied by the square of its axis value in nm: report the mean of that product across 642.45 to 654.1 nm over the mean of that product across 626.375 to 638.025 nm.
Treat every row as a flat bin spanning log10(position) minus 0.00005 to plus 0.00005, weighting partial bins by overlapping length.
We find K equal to 1.1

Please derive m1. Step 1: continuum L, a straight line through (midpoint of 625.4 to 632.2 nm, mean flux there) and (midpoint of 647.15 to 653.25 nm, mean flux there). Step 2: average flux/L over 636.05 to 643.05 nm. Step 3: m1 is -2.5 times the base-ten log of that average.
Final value -0.02 mag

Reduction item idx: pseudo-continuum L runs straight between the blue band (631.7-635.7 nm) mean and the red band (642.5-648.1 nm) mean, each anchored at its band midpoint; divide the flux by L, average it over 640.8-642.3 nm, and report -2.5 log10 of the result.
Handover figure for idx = 0.02 mag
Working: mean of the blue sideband 8.39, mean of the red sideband 8.32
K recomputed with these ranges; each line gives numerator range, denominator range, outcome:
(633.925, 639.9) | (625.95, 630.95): 1.08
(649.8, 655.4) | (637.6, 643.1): 1.06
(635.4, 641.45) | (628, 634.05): 1.06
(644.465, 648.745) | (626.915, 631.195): 1.09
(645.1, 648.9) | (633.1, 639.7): 1.03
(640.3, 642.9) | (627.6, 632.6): 1.08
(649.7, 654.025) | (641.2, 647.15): 1.05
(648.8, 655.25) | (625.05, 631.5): 1.13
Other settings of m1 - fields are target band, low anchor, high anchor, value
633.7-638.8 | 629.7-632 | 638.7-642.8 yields -0.03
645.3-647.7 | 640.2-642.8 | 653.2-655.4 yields 0.02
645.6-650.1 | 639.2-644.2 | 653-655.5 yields 0.03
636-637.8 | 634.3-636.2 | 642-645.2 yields 0.02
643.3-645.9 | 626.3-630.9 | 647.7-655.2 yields -0.01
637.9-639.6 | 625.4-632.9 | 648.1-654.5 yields -0.02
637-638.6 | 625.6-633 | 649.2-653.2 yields -0.05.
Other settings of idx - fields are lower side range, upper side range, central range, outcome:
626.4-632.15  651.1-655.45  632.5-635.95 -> -0.06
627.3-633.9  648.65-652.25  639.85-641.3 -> -0.02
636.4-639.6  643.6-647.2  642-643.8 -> -0.01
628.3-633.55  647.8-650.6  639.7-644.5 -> -0.02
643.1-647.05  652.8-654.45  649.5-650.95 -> 0.01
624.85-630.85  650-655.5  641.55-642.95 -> 0.01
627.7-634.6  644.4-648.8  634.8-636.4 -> -0.01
